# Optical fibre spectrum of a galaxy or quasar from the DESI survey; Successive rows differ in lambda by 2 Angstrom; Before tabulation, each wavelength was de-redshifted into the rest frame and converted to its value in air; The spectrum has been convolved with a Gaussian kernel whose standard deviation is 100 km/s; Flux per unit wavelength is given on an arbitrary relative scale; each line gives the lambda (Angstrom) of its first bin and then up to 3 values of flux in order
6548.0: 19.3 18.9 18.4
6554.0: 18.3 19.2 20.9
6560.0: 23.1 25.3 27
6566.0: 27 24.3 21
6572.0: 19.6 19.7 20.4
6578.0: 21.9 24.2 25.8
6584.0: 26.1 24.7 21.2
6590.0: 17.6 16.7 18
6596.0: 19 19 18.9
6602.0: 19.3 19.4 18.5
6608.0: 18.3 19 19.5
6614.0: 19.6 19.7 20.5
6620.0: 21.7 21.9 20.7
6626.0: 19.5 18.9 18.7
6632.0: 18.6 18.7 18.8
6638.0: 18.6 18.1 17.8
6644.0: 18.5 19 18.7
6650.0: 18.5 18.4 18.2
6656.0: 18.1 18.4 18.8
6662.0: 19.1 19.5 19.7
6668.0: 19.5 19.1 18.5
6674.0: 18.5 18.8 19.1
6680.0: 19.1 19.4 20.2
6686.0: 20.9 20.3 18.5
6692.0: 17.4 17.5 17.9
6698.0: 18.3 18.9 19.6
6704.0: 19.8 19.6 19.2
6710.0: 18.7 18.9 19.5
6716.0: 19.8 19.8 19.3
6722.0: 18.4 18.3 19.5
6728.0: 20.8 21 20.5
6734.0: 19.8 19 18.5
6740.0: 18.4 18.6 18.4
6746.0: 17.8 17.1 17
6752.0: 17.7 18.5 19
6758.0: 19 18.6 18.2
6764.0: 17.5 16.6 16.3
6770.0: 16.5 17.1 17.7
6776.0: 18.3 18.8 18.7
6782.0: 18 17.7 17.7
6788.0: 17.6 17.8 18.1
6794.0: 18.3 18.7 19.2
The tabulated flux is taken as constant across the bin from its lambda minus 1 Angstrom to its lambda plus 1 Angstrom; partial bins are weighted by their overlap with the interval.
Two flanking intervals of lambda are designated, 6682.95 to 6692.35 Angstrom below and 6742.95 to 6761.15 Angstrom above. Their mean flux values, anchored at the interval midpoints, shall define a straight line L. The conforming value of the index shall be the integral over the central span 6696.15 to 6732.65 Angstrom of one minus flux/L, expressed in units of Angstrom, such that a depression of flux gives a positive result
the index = -0.8 Angstrom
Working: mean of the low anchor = 19.6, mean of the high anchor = 18.1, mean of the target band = 19.4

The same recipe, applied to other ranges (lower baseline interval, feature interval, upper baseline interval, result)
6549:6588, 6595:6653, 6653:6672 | 3.3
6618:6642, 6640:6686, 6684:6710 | 0.8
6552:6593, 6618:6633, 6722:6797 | 0.7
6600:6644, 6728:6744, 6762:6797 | -1.1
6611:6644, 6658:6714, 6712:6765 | 0.2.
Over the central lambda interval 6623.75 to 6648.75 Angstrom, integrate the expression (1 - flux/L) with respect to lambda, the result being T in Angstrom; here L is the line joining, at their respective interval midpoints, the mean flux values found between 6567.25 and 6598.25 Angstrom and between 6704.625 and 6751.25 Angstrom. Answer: 2.0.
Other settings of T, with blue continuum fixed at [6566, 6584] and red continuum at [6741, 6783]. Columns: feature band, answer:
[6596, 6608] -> 1.6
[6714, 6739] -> -1.0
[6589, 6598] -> 1.7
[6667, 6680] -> 0.8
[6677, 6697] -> 0.8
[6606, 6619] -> 1.4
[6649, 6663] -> 1.4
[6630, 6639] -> 1.0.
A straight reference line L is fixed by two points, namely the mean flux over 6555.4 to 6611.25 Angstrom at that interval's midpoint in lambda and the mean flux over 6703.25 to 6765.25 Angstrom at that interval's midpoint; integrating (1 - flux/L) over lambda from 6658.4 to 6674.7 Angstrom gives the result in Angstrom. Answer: 0.7 Angstrom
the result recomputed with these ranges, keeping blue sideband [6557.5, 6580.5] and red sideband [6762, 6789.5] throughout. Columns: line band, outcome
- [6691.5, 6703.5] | 0.8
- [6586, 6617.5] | 4.2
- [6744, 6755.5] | 0.3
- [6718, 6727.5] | -0.1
